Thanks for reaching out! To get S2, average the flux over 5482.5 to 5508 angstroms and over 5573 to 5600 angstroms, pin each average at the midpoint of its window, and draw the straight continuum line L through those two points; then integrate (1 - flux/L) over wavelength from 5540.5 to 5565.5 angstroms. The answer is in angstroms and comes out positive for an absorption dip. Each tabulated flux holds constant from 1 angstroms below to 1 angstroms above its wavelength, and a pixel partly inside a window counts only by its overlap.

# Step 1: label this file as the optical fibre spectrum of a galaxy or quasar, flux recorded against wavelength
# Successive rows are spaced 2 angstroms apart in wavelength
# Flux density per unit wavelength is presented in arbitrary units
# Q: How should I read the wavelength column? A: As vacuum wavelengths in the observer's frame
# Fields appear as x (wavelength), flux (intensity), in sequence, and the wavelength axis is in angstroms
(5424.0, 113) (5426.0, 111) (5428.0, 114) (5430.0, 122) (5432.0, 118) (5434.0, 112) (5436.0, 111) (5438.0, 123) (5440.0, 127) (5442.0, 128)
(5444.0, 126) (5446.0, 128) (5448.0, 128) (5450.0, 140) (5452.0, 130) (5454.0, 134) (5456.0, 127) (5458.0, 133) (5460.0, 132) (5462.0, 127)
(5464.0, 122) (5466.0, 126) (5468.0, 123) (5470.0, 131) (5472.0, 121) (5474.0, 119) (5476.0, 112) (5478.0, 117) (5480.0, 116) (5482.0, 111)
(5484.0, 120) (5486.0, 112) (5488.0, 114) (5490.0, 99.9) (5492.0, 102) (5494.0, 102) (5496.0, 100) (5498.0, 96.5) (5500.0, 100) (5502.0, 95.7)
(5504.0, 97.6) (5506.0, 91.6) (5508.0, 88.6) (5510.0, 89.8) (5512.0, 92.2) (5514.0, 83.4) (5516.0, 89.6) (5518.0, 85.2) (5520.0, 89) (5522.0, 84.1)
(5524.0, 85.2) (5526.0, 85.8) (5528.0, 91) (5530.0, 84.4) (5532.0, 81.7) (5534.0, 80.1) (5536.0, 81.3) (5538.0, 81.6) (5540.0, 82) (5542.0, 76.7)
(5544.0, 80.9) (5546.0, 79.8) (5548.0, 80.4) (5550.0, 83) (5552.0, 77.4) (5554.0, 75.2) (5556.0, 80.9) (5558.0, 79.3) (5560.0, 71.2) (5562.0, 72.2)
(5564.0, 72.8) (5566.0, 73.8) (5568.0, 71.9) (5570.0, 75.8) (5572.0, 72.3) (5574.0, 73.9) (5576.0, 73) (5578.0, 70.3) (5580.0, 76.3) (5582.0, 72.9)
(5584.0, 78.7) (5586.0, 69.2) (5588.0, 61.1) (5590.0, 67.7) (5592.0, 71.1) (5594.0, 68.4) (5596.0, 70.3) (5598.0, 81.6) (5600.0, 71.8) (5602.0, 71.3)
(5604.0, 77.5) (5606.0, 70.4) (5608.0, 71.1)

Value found 1.7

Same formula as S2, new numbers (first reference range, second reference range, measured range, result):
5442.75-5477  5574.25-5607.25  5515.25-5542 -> 3.8 angstroms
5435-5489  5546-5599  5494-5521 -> 2.8 angstroms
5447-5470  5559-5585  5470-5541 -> 6.3 angstroms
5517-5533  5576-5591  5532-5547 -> 0.3 angstroms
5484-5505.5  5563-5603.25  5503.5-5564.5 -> 4.2 angstroms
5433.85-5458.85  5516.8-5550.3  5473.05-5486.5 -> -0.6 angstroms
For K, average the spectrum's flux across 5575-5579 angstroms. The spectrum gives 71.7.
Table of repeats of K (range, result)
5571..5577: 73.1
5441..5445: 127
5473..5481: 116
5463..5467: 124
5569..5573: 74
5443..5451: 130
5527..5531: 87.7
